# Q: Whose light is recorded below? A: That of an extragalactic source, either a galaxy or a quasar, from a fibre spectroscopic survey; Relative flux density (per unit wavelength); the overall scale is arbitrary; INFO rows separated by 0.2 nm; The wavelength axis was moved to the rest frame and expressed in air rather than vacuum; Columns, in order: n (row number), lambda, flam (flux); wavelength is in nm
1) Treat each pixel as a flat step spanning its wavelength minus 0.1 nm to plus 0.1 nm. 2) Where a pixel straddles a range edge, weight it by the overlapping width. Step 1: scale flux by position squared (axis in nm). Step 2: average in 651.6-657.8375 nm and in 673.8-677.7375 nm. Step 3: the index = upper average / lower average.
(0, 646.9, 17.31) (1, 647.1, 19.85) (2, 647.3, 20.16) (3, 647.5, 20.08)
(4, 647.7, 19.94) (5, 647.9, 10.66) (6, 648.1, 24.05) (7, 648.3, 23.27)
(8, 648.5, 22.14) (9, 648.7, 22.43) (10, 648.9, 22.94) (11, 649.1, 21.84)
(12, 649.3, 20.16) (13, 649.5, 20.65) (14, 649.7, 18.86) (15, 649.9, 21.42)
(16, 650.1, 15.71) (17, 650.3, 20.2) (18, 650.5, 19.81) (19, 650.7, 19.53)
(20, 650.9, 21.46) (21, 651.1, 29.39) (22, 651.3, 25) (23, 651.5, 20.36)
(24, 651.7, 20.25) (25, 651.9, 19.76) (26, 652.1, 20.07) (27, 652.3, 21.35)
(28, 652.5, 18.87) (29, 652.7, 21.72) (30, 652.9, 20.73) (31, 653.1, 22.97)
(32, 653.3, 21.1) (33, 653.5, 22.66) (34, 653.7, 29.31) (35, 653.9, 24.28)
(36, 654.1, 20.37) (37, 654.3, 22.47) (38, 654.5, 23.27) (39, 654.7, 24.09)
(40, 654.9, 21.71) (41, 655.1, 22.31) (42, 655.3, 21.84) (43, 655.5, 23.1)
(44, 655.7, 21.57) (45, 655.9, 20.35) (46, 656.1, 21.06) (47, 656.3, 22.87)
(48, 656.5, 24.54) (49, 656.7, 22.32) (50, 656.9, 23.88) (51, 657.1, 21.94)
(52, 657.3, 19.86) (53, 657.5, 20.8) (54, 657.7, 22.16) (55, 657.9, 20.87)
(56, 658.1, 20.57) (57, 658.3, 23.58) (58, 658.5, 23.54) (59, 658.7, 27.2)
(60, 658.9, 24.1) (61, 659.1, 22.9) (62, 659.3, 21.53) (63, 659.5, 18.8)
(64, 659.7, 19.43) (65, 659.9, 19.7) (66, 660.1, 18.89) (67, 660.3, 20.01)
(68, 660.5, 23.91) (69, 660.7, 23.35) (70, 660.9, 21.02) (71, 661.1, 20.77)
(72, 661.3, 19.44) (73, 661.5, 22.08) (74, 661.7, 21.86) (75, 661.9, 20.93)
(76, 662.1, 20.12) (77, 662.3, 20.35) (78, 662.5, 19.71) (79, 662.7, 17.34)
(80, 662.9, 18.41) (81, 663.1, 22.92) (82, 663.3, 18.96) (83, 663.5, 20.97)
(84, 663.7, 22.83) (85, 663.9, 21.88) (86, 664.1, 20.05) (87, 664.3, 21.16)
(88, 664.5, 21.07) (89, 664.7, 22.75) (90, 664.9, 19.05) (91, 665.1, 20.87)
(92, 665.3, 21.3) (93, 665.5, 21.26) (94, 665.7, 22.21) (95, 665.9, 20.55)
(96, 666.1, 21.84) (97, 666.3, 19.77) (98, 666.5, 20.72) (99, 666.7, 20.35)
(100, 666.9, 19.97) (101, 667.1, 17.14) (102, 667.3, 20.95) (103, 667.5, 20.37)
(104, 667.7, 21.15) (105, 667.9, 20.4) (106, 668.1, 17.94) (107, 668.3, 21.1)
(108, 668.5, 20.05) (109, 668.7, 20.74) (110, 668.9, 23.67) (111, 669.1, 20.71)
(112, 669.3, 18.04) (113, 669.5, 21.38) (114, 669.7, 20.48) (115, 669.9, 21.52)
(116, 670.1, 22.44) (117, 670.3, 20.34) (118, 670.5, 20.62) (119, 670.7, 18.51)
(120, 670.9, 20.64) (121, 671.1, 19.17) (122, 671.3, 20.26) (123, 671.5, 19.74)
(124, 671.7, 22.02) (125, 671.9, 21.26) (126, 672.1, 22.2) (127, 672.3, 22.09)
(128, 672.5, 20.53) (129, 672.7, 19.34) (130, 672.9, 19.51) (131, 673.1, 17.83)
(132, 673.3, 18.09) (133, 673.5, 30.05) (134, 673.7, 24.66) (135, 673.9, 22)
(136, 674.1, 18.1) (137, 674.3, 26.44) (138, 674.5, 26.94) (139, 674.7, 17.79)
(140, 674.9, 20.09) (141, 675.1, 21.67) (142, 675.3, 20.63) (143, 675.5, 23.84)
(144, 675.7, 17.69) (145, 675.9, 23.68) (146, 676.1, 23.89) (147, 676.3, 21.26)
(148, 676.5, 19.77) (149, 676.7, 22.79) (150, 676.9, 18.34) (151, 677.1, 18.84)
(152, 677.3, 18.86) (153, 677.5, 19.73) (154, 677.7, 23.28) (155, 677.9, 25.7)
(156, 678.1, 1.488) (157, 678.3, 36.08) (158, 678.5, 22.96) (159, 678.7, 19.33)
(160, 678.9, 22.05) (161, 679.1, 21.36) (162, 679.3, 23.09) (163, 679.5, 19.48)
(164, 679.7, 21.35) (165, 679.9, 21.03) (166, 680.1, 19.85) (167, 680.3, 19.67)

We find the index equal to 1.03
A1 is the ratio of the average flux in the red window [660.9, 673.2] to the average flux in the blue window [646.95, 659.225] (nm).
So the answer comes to 0.9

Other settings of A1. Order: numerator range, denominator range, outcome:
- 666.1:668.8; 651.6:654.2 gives 0.92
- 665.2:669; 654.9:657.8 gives 0.94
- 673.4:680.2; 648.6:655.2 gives 0.99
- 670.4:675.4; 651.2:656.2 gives 0.96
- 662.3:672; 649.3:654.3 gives 0.96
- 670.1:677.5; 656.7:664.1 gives 0.99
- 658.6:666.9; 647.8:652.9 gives 1.01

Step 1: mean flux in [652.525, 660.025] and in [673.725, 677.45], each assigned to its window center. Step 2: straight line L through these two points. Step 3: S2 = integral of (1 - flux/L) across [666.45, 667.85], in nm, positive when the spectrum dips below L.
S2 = 0.11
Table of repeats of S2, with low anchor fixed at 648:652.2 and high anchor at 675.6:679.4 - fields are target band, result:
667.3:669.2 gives 0.04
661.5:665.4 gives 0.10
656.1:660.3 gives -0.12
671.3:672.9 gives 0.02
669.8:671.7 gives 0.06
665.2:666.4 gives 0.00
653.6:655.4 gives -0.16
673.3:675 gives -0.15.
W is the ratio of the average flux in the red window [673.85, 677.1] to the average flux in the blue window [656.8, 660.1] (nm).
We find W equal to 1.0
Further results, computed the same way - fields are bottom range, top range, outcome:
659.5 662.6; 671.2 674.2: 1.02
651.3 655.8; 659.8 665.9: 0.94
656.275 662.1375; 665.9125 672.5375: 0.94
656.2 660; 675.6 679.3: 0.95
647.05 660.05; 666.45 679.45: 0.97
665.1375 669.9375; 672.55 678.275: 1.02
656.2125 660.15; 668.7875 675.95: 0.96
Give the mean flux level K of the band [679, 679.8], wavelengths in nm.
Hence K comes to 21.3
